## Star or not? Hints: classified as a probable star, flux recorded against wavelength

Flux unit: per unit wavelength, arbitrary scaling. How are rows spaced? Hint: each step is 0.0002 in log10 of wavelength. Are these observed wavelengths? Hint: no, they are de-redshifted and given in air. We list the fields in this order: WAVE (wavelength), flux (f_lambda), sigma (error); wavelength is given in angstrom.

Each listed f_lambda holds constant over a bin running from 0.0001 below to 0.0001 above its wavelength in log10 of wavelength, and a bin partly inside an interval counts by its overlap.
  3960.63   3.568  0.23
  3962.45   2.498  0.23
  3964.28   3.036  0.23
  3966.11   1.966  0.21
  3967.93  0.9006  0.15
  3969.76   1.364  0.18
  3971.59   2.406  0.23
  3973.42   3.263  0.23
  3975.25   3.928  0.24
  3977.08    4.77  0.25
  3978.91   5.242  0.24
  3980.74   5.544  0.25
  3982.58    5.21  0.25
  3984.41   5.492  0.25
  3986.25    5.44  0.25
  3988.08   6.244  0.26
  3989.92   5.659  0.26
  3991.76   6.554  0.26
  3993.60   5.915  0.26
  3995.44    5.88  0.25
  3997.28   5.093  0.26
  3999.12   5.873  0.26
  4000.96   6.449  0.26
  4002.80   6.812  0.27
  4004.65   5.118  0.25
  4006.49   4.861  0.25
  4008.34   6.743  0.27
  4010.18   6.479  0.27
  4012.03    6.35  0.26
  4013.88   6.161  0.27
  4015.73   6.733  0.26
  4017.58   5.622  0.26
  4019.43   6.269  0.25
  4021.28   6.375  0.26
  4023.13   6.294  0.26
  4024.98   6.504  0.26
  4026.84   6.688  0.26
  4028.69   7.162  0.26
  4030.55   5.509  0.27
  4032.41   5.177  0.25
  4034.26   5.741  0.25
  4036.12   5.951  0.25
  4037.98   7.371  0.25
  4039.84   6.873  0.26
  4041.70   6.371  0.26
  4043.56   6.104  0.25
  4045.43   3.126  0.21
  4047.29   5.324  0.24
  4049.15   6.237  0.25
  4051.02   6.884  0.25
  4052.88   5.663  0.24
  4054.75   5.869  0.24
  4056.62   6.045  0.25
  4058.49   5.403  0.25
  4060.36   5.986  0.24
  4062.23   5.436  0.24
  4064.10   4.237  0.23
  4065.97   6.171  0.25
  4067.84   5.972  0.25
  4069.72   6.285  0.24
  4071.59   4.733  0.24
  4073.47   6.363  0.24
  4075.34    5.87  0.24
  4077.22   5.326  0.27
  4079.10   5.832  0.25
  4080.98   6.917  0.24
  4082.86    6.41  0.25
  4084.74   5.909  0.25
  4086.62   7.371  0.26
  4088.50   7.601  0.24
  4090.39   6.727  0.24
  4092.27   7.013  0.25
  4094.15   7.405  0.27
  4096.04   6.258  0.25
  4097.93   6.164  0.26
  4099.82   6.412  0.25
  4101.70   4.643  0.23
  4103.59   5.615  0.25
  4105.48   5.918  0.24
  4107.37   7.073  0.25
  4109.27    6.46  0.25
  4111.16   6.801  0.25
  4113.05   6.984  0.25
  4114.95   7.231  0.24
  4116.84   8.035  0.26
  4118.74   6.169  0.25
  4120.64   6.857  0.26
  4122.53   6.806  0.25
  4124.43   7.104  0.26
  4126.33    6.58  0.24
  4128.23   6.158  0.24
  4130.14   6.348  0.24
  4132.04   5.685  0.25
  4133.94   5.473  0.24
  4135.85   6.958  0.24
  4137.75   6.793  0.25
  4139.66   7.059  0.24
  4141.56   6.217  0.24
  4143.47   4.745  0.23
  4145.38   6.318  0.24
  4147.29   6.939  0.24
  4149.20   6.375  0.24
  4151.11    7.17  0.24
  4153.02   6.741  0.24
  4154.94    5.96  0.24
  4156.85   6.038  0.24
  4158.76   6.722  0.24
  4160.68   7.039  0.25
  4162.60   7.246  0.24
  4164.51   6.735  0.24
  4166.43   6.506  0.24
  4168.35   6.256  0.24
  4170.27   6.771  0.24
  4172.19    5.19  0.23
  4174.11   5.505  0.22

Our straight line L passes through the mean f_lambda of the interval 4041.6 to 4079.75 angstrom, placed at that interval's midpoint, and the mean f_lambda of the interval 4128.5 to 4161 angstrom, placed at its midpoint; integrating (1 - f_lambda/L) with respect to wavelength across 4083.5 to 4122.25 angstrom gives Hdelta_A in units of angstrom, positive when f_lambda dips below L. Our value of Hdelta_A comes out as -4.0 angstrom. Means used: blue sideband 5.66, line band 6.63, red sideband 6.37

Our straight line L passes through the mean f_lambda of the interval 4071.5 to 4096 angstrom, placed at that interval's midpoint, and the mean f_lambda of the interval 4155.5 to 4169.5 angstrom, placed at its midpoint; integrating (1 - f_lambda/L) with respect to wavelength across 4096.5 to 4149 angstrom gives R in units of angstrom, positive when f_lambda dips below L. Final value 1.0 angstrom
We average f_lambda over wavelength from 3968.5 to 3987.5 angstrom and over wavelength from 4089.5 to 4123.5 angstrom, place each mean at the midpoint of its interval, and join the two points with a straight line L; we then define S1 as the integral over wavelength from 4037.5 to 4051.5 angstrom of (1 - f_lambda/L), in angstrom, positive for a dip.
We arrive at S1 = -1.32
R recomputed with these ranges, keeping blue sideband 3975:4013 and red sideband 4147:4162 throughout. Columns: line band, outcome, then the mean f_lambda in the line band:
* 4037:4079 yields 1.94 angstrom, 5.8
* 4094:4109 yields 0.46 angstrom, 6.13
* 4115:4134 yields -0.44 angstrom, 6.6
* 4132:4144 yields 0.58 angstrom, 6.22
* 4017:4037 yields -0.72 angstrom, 6.13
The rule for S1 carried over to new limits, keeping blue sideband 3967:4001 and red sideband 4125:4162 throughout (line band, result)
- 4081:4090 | -1.6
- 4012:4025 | -2.9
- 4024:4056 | -4.2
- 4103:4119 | -1.8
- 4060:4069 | 0.1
